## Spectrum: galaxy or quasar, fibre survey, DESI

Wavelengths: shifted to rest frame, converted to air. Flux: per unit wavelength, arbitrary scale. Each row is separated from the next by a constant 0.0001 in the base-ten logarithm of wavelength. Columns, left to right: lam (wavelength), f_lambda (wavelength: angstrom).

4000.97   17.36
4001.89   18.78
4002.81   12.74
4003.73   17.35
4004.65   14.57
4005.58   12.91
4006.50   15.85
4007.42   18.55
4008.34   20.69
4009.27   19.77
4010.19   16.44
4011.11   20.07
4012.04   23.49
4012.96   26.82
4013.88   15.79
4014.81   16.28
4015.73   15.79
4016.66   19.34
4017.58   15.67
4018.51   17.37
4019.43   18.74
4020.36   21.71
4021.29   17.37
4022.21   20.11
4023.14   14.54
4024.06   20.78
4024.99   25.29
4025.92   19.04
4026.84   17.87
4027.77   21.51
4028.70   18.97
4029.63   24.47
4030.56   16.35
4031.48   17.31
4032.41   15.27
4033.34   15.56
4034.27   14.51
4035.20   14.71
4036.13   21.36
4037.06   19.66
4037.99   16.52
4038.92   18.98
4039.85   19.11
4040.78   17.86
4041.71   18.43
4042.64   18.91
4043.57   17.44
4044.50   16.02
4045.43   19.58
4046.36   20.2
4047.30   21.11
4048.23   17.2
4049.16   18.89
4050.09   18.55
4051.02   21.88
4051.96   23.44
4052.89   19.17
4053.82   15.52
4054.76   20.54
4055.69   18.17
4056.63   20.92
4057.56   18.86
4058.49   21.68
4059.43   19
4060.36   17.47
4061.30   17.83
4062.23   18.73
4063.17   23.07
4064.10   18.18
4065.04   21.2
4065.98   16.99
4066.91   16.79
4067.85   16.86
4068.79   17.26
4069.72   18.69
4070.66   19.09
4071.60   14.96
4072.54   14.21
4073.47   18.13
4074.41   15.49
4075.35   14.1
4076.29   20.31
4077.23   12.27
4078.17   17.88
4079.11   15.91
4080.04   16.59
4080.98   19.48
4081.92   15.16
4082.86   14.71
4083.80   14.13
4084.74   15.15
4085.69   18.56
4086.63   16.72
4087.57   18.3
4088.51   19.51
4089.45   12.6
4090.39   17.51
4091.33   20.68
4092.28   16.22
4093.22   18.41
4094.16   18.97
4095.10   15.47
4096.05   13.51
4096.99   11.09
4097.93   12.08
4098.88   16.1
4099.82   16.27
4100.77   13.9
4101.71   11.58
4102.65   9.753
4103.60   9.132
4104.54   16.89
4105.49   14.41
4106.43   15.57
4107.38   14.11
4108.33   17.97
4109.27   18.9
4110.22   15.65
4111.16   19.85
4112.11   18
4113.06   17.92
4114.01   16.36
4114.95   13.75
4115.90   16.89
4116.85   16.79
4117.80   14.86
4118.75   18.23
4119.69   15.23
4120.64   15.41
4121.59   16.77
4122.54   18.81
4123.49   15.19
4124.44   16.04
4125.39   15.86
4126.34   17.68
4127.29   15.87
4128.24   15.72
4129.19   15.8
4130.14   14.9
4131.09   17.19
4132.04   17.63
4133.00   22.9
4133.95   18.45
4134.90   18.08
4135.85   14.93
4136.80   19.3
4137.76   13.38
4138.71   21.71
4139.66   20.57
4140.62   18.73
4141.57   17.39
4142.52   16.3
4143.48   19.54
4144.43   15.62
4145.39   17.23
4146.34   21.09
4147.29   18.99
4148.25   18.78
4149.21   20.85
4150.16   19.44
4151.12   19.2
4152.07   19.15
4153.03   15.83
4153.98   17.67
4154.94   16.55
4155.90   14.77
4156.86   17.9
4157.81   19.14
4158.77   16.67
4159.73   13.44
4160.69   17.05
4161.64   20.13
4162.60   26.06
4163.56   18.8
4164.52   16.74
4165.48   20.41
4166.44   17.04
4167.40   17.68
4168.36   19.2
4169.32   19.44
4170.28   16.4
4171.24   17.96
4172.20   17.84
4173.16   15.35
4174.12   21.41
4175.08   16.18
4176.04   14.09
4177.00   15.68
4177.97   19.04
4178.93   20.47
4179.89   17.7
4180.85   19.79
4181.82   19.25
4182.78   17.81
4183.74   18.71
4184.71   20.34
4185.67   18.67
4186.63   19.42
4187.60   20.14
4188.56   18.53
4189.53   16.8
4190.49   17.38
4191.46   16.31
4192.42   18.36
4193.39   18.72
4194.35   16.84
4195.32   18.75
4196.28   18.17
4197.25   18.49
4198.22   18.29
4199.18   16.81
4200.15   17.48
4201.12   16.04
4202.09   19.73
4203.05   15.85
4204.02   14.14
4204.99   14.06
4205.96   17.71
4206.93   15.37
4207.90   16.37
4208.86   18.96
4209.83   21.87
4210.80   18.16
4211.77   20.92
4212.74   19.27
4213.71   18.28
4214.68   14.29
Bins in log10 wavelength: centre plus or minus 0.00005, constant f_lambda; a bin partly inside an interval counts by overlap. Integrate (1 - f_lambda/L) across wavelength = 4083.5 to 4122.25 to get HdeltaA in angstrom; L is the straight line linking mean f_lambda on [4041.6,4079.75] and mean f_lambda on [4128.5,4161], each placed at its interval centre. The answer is 4.7 angstrom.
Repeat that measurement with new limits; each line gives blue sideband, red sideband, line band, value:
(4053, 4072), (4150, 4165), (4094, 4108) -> 3.4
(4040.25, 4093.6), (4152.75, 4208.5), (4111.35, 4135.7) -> 1.4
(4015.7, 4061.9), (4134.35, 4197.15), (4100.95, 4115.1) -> 2.4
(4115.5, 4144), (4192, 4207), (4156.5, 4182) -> -1.4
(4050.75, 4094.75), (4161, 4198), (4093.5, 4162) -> 5.3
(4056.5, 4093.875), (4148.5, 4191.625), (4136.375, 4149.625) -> -0.4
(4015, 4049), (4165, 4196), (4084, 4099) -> 1.7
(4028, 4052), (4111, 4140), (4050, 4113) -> 3.1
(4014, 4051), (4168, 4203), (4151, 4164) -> 0.1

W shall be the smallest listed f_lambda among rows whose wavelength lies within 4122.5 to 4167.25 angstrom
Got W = 13.38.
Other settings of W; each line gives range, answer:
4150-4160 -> 13.44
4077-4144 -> 9.132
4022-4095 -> 12.27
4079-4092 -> 12.6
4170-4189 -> 14.09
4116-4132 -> 14.86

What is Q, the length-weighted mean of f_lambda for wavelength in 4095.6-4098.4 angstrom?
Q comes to 12.2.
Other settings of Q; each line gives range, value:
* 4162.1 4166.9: 19.8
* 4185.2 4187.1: 19.1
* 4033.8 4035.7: 14.7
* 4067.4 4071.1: 18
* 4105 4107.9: 14.7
